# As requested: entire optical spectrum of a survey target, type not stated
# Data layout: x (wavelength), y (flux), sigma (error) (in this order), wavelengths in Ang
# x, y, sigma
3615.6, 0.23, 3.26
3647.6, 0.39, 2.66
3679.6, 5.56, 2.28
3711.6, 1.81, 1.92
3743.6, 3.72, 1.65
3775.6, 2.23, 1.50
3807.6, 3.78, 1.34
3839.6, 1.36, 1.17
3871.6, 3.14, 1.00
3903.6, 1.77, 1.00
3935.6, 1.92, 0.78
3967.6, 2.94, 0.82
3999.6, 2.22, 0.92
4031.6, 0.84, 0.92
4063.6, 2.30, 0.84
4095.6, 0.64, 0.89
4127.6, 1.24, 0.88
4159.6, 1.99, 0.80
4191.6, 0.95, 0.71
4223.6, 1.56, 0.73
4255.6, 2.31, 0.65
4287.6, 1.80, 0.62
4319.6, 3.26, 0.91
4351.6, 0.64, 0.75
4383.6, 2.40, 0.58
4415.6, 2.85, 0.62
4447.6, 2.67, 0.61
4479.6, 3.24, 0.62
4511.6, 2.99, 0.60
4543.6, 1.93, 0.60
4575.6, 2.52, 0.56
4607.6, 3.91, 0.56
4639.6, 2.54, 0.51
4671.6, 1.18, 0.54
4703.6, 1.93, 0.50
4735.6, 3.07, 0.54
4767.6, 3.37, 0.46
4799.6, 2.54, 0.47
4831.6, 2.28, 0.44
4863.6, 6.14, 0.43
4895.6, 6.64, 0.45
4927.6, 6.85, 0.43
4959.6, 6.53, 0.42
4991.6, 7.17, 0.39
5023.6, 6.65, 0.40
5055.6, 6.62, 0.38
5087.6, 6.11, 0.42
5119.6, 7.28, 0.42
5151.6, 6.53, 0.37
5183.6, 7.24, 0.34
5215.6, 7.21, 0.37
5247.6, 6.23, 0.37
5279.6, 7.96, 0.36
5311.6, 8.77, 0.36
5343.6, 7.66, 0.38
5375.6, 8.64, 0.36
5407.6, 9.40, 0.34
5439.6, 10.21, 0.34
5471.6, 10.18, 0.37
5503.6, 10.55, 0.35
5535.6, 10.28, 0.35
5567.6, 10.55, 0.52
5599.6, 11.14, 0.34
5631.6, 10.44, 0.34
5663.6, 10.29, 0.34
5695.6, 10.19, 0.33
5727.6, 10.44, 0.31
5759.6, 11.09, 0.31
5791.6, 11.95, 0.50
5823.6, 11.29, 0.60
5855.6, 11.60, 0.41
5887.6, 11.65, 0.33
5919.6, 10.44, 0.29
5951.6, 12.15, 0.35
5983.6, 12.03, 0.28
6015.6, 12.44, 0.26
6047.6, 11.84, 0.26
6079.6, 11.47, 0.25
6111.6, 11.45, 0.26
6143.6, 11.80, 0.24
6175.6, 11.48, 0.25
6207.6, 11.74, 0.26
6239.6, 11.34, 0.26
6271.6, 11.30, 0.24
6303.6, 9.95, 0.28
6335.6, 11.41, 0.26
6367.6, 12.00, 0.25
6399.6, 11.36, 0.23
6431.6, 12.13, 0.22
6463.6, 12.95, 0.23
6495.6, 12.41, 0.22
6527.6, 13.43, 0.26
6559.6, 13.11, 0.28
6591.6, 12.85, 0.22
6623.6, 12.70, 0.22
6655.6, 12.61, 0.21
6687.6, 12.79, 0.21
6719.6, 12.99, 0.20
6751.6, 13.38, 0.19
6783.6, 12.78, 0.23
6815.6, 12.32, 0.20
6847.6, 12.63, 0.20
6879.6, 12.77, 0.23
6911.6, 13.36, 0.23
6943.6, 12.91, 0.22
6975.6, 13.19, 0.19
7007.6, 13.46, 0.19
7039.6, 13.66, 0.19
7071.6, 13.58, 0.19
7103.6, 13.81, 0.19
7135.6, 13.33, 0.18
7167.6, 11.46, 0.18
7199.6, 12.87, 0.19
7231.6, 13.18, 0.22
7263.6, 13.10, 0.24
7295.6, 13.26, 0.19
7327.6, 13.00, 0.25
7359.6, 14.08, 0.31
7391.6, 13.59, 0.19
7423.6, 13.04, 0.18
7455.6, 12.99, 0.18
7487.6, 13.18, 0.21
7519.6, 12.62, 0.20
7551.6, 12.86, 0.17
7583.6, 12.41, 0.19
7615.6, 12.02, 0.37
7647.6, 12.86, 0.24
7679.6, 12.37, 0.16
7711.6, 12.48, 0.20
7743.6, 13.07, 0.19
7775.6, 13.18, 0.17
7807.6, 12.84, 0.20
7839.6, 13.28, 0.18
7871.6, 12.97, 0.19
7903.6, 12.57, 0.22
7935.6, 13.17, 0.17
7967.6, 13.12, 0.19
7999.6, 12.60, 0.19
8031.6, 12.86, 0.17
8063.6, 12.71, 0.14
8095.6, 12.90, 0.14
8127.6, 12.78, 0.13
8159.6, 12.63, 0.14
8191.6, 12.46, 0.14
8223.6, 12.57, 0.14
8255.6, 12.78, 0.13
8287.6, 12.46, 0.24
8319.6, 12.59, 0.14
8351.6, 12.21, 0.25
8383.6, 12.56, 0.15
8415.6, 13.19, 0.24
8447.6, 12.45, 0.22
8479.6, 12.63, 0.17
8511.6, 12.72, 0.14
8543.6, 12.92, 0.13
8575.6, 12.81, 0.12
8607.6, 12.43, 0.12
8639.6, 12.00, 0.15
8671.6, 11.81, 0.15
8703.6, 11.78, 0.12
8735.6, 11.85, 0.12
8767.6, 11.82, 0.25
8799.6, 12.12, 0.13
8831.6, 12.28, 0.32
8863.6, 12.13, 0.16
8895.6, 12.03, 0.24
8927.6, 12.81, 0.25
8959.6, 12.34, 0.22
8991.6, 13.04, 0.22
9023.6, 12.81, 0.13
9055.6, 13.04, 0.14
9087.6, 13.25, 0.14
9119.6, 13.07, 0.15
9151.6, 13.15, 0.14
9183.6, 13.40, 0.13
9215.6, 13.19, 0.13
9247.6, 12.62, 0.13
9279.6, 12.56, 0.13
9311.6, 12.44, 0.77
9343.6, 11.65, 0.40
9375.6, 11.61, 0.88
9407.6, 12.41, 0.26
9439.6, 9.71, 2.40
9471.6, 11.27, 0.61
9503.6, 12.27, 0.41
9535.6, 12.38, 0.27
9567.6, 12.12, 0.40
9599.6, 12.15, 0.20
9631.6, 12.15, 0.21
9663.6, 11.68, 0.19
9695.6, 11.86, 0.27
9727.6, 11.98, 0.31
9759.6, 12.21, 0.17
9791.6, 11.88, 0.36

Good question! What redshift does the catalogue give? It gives 0.22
